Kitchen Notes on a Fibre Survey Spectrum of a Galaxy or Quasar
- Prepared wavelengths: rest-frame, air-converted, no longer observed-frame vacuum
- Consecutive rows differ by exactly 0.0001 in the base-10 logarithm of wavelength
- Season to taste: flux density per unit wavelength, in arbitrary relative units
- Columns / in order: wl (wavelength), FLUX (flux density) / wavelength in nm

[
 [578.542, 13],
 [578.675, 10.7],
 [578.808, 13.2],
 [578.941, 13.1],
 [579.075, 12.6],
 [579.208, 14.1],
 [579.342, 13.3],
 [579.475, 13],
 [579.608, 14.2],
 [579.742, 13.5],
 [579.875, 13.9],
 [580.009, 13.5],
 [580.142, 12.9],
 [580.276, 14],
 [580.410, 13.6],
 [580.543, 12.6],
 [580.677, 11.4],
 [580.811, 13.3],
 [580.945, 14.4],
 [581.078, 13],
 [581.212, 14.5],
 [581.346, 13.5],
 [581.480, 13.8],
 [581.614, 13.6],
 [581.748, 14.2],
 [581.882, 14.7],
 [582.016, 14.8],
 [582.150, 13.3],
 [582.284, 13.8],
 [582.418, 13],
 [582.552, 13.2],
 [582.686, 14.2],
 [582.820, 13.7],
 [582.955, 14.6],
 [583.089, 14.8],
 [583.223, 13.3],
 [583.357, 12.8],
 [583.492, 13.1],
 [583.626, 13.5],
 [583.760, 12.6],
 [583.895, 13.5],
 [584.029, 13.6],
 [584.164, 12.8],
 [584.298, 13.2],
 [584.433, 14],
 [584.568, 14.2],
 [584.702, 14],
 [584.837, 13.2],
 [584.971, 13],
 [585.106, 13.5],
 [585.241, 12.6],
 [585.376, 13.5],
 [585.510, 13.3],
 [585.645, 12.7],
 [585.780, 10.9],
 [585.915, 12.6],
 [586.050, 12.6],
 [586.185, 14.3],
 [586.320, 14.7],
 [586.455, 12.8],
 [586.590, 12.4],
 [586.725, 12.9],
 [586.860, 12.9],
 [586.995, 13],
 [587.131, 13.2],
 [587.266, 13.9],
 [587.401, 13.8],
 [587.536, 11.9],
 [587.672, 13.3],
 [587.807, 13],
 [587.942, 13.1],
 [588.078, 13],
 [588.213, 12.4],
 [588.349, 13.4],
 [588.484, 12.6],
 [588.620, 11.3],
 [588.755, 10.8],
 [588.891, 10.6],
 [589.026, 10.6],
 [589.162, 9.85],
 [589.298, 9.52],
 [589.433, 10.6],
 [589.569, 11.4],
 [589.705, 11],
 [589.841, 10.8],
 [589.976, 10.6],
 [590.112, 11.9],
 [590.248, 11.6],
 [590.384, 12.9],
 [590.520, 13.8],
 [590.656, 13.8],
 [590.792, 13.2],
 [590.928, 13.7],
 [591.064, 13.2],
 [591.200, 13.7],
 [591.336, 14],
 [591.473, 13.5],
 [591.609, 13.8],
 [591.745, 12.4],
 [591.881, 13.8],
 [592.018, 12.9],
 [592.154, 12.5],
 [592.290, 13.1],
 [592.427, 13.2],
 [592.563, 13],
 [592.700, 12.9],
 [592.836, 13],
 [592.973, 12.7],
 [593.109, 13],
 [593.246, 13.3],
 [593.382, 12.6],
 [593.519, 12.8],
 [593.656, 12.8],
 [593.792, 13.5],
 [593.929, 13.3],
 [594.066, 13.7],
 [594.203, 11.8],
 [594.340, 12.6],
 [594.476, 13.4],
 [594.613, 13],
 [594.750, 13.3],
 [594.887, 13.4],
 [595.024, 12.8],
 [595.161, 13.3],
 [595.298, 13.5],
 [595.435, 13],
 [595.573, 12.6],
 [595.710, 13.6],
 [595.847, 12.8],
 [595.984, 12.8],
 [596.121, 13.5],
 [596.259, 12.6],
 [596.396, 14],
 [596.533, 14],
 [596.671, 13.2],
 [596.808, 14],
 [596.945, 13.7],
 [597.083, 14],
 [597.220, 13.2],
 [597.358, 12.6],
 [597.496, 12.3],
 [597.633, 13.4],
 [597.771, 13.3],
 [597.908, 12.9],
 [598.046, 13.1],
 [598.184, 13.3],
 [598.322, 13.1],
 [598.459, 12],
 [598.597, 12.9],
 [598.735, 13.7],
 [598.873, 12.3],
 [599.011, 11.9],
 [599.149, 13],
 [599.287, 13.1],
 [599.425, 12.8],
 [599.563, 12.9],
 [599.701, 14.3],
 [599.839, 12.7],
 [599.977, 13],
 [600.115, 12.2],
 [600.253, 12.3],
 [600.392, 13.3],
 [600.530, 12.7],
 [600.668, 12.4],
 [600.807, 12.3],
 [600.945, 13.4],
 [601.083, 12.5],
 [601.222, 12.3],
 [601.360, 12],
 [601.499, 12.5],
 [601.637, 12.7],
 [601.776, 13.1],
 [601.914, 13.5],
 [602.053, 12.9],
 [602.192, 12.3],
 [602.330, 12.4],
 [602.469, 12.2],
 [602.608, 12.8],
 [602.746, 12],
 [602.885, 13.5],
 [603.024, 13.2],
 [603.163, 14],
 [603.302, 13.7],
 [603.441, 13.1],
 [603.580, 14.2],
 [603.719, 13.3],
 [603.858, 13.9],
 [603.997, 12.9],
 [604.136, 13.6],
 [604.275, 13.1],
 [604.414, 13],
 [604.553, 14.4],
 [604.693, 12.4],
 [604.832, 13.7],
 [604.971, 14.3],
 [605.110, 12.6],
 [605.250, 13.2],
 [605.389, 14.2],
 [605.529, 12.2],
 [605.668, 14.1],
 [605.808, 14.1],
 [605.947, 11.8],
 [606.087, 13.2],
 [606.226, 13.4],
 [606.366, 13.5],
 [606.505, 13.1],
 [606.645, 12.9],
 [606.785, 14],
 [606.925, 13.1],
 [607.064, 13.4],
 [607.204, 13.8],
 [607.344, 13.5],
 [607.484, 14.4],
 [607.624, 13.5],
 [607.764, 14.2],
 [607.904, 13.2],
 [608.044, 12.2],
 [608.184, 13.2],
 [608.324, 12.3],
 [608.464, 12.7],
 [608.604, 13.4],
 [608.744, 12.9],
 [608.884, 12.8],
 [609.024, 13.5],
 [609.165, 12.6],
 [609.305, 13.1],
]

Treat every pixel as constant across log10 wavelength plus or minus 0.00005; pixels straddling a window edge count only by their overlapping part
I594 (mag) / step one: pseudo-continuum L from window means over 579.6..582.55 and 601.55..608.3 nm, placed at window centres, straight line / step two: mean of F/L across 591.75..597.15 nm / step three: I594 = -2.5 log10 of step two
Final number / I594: 0.02 mag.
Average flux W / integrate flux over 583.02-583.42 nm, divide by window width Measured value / 13.7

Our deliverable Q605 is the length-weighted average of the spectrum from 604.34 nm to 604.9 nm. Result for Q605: 13.4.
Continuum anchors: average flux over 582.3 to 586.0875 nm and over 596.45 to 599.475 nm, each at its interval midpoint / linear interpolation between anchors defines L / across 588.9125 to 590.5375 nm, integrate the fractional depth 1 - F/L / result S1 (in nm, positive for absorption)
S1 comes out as 0.26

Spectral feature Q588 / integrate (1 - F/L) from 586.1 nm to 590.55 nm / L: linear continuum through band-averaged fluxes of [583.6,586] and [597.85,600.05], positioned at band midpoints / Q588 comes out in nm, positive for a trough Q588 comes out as 0.29 nm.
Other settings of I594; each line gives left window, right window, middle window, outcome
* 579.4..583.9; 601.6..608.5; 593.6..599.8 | 0.020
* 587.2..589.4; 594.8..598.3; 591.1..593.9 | -0.041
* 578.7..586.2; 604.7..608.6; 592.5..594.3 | 0.035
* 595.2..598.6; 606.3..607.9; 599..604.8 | 0.034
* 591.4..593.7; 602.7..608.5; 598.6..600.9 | 0.032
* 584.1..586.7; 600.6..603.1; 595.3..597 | -0.040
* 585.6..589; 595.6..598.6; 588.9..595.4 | 0.026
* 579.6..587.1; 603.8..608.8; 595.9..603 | 0.035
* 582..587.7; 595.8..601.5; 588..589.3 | 0.150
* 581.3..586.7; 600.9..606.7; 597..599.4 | 0.022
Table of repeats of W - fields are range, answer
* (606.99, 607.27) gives 13.6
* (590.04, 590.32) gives 11.7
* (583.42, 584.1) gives 13.2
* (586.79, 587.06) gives 13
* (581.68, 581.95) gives 14.4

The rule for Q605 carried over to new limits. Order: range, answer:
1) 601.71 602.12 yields 13.2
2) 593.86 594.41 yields 12.9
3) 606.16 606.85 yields 13.4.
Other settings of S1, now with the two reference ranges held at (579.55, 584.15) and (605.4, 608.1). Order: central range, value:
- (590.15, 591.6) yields 0.02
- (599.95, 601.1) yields 0.06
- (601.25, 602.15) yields 0.04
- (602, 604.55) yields 0.05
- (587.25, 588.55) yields 0.05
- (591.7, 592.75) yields 0.04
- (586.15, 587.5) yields 0.02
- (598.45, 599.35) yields 0.05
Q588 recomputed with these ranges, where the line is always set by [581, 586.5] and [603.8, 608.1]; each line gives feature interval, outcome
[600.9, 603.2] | 0.111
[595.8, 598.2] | 0.029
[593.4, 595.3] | 0.054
